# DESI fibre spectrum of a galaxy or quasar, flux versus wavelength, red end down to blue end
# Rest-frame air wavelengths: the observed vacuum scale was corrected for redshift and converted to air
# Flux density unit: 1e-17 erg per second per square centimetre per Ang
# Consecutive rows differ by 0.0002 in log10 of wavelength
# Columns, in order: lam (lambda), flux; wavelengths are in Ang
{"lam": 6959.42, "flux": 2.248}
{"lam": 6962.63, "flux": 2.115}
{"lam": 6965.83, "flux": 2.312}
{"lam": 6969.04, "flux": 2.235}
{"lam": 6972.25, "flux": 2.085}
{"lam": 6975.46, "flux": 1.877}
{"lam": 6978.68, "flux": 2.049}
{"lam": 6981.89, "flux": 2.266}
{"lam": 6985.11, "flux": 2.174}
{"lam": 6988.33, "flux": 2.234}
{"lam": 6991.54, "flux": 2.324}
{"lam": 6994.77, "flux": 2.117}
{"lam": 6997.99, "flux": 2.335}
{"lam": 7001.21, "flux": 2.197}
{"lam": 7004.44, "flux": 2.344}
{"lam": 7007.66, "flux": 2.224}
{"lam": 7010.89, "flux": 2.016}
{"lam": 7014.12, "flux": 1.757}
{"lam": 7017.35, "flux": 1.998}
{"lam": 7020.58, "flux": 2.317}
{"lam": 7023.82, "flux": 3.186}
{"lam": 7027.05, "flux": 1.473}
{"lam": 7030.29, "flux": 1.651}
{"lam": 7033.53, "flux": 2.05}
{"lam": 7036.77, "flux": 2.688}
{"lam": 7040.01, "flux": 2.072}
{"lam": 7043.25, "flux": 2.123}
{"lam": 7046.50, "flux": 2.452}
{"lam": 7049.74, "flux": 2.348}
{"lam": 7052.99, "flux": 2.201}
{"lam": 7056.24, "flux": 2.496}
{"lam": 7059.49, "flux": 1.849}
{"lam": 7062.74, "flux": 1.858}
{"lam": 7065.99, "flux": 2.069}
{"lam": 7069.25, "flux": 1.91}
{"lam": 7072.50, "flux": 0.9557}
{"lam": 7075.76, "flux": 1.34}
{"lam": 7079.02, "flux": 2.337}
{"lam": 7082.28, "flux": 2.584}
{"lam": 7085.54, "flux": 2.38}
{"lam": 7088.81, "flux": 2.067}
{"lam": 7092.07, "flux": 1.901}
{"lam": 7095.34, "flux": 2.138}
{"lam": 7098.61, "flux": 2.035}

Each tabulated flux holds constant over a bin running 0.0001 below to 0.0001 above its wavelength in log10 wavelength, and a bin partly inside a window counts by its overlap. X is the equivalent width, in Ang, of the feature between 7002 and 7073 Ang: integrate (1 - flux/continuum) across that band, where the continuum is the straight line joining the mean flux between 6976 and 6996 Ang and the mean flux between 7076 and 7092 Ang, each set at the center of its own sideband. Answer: 2.71 Ang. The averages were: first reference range 2.18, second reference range 2.21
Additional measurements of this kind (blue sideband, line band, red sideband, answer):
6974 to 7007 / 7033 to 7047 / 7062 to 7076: -3.3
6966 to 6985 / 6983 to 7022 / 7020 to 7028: 1.7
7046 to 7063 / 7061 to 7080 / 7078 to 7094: 4.3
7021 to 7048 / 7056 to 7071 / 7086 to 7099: 1.1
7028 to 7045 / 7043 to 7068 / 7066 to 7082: -3.2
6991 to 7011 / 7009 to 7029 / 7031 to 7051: 1.1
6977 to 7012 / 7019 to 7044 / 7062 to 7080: -2.9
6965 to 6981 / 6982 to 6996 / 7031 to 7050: -0.5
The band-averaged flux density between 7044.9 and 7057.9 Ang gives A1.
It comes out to 2.37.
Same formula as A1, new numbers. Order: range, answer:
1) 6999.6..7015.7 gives 2.11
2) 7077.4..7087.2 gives 2.43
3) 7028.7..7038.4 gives 2.13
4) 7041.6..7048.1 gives 2.28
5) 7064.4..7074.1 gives 1.65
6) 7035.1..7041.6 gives 2.38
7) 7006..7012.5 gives 2.12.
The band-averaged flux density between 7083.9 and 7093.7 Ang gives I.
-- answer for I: 2.12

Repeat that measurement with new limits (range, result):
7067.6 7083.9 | 1.83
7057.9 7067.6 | 1.93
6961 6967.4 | 2.21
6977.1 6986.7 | 2.16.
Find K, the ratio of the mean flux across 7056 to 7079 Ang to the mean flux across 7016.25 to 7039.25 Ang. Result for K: 0.8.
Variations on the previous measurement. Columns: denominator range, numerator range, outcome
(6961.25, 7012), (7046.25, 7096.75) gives 0.94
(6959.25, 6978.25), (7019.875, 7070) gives 1.02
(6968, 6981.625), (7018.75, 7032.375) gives 1.04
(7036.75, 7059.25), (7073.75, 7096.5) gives 0.91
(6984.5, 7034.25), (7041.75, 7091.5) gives 0.96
